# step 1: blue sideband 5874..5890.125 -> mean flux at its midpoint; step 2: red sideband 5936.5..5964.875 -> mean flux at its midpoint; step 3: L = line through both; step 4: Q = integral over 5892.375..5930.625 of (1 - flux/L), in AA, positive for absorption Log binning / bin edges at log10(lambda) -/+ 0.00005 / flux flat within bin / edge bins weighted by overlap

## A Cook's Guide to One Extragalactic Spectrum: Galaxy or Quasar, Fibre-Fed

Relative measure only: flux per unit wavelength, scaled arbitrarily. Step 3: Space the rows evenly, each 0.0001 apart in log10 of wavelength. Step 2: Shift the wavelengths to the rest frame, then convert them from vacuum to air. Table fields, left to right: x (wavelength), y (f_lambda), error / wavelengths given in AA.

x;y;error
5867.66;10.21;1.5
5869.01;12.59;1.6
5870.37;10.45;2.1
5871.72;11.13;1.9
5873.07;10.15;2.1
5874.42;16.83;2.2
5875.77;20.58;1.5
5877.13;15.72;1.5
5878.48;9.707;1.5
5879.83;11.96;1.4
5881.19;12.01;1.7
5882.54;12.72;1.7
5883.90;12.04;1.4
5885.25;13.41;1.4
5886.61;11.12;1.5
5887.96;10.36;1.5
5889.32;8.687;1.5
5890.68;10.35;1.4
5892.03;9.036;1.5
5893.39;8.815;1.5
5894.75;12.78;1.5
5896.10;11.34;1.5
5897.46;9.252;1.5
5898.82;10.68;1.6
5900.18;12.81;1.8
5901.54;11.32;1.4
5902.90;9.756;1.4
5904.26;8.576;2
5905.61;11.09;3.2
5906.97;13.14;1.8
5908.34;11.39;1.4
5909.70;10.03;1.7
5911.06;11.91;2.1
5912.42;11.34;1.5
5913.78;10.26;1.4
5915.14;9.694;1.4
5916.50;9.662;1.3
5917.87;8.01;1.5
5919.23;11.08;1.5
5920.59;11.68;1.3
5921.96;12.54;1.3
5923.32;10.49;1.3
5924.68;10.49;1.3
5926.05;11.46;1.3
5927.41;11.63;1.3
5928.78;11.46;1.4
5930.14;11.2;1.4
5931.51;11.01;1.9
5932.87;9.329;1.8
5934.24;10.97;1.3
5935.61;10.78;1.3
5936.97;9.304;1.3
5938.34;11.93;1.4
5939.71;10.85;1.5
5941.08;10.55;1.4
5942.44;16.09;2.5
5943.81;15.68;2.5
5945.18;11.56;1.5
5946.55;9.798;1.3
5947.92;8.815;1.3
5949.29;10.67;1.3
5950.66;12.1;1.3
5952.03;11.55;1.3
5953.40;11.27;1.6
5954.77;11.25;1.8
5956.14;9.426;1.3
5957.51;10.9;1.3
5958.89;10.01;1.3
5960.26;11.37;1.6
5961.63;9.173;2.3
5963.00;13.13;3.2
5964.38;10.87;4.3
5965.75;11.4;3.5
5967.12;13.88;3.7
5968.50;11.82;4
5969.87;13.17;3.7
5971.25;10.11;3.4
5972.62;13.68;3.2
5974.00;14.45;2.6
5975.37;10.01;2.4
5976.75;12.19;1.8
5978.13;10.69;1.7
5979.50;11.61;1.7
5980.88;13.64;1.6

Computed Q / 4.16 AA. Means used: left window 12.8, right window 11.3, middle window 10.8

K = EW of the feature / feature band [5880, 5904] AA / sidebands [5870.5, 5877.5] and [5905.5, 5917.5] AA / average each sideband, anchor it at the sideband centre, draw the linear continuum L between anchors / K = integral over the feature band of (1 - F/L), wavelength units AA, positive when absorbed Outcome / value 3.4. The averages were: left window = 14.5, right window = 10.9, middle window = 10.9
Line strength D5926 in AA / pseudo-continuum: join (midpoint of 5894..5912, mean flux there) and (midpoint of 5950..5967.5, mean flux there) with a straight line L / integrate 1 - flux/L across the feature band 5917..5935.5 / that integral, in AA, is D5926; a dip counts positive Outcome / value 0.5 AA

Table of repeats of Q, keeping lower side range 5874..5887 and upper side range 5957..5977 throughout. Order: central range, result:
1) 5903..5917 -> 2.46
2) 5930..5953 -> 1.83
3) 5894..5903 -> 1.37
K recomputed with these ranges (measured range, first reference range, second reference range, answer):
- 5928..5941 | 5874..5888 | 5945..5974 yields 1.32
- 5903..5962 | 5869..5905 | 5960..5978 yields 4.10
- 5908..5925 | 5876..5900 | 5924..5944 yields 1.12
